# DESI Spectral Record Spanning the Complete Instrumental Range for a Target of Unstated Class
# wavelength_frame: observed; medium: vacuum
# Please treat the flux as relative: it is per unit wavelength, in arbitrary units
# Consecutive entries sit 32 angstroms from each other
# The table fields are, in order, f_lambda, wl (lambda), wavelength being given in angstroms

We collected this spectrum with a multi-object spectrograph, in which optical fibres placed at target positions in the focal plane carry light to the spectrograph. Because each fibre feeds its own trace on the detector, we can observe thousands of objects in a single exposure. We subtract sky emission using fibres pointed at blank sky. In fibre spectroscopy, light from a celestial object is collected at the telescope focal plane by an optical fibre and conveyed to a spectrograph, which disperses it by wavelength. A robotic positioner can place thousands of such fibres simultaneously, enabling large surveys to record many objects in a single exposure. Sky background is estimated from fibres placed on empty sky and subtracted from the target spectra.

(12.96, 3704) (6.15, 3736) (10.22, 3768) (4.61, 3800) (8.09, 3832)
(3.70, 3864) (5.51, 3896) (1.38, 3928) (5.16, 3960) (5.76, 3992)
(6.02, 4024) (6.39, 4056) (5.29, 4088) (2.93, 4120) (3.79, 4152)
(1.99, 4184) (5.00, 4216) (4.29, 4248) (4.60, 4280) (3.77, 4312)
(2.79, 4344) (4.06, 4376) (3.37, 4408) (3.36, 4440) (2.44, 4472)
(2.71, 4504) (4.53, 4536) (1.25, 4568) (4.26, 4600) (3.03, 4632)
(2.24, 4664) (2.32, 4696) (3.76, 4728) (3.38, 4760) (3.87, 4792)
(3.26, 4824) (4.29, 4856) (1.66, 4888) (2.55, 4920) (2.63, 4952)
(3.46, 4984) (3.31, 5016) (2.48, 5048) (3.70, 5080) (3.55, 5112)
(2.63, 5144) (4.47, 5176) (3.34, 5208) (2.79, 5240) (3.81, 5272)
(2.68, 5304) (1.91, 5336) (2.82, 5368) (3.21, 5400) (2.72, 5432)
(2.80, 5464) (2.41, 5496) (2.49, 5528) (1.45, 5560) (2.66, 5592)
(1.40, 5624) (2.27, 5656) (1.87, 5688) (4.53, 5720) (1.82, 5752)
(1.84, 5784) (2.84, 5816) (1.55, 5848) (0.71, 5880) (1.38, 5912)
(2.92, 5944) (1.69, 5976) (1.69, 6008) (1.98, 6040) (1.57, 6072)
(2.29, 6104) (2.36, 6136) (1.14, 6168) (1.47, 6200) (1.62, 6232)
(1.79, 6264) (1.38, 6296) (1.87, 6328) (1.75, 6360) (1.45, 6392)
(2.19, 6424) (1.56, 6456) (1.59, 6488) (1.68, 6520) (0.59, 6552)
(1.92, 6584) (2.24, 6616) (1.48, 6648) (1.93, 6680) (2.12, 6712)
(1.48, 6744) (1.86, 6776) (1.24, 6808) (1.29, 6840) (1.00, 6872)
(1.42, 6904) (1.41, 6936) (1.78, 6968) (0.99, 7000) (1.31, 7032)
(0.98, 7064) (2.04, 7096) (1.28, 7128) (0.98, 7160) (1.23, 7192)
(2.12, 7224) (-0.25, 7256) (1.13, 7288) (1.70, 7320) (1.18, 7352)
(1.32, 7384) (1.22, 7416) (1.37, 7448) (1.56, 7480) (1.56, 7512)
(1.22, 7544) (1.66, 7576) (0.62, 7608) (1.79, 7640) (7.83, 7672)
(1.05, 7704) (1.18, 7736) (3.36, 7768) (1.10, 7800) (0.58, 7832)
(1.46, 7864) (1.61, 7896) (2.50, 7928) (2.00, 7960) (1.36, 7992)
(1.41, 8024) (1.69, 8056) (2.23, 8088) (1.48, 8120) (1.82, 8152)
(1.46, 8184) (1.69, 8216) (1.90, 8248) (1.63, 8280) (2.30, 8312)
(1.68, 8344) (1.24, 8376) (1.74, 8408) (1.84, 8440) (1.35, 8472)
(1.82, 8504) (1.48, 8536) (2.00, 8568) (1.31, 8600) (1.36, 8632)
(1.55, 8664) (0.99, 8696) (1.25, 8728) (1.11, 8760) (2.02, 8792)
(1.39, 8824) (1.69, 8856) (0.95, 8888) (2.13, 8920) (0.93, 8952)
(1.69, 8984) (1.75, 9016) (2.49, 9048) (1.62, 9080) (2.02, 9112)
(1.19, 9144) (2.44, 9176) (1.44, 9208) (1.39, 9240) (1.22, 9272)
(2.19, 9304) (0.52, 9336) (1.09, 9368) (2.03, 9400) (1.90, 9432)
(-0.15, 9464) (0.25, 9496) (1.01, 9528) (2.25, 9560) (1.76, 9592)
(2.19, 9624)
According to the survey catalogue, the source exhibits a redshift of 1.06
